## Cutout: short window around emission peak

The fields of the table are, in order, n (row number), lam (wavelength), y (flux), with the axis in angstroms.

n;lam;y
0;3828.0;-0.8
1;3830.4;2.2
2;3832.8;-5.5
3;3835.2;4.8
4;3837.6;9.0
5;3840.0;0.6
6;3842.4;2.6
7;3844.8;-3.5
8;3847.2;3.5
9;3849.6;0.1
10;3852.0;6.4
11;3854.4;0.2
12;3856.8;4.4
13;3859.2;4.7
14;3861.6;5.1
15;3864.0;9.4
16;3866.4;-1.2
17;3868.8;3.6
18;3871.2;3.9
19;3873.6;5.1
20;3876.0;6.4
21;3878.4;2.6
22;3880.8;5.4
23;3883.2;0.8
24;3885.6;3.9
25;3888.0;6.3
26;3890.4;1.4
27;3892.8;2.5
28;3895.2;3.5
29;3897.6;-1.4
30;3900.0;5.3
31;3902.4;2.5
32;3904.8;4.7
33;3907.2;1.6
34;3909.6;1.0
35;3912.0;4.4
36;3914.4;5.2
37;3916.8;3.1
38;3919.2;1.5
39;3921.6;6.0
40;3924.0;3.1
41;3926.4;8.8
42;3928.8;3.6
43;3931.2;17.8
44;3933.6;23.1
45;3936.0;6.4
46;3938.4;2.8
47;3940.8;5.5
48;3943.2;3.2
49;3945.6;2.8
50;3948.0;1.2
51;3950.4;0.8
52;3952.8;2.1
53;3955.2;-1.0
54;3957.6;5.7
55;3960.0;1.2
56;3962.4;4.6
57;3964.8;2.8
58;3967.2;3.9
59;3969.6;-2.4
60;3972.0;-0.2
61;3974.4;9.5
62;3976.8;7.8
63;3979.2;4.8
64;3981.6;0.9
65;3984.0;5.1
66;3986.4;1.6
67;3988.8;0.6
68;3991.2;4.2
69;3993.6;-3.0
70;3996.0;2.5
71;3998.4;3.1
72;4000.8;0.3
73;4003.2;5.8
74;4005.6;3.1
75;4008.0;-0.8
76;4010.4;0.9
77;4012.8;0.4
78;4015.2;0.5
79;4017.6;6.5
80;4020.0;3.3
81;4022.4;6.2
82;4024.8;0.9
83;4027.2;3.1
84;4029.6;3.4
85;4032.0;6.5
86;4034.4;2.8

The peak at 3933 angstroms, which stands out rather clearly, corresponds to [O II] 3727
